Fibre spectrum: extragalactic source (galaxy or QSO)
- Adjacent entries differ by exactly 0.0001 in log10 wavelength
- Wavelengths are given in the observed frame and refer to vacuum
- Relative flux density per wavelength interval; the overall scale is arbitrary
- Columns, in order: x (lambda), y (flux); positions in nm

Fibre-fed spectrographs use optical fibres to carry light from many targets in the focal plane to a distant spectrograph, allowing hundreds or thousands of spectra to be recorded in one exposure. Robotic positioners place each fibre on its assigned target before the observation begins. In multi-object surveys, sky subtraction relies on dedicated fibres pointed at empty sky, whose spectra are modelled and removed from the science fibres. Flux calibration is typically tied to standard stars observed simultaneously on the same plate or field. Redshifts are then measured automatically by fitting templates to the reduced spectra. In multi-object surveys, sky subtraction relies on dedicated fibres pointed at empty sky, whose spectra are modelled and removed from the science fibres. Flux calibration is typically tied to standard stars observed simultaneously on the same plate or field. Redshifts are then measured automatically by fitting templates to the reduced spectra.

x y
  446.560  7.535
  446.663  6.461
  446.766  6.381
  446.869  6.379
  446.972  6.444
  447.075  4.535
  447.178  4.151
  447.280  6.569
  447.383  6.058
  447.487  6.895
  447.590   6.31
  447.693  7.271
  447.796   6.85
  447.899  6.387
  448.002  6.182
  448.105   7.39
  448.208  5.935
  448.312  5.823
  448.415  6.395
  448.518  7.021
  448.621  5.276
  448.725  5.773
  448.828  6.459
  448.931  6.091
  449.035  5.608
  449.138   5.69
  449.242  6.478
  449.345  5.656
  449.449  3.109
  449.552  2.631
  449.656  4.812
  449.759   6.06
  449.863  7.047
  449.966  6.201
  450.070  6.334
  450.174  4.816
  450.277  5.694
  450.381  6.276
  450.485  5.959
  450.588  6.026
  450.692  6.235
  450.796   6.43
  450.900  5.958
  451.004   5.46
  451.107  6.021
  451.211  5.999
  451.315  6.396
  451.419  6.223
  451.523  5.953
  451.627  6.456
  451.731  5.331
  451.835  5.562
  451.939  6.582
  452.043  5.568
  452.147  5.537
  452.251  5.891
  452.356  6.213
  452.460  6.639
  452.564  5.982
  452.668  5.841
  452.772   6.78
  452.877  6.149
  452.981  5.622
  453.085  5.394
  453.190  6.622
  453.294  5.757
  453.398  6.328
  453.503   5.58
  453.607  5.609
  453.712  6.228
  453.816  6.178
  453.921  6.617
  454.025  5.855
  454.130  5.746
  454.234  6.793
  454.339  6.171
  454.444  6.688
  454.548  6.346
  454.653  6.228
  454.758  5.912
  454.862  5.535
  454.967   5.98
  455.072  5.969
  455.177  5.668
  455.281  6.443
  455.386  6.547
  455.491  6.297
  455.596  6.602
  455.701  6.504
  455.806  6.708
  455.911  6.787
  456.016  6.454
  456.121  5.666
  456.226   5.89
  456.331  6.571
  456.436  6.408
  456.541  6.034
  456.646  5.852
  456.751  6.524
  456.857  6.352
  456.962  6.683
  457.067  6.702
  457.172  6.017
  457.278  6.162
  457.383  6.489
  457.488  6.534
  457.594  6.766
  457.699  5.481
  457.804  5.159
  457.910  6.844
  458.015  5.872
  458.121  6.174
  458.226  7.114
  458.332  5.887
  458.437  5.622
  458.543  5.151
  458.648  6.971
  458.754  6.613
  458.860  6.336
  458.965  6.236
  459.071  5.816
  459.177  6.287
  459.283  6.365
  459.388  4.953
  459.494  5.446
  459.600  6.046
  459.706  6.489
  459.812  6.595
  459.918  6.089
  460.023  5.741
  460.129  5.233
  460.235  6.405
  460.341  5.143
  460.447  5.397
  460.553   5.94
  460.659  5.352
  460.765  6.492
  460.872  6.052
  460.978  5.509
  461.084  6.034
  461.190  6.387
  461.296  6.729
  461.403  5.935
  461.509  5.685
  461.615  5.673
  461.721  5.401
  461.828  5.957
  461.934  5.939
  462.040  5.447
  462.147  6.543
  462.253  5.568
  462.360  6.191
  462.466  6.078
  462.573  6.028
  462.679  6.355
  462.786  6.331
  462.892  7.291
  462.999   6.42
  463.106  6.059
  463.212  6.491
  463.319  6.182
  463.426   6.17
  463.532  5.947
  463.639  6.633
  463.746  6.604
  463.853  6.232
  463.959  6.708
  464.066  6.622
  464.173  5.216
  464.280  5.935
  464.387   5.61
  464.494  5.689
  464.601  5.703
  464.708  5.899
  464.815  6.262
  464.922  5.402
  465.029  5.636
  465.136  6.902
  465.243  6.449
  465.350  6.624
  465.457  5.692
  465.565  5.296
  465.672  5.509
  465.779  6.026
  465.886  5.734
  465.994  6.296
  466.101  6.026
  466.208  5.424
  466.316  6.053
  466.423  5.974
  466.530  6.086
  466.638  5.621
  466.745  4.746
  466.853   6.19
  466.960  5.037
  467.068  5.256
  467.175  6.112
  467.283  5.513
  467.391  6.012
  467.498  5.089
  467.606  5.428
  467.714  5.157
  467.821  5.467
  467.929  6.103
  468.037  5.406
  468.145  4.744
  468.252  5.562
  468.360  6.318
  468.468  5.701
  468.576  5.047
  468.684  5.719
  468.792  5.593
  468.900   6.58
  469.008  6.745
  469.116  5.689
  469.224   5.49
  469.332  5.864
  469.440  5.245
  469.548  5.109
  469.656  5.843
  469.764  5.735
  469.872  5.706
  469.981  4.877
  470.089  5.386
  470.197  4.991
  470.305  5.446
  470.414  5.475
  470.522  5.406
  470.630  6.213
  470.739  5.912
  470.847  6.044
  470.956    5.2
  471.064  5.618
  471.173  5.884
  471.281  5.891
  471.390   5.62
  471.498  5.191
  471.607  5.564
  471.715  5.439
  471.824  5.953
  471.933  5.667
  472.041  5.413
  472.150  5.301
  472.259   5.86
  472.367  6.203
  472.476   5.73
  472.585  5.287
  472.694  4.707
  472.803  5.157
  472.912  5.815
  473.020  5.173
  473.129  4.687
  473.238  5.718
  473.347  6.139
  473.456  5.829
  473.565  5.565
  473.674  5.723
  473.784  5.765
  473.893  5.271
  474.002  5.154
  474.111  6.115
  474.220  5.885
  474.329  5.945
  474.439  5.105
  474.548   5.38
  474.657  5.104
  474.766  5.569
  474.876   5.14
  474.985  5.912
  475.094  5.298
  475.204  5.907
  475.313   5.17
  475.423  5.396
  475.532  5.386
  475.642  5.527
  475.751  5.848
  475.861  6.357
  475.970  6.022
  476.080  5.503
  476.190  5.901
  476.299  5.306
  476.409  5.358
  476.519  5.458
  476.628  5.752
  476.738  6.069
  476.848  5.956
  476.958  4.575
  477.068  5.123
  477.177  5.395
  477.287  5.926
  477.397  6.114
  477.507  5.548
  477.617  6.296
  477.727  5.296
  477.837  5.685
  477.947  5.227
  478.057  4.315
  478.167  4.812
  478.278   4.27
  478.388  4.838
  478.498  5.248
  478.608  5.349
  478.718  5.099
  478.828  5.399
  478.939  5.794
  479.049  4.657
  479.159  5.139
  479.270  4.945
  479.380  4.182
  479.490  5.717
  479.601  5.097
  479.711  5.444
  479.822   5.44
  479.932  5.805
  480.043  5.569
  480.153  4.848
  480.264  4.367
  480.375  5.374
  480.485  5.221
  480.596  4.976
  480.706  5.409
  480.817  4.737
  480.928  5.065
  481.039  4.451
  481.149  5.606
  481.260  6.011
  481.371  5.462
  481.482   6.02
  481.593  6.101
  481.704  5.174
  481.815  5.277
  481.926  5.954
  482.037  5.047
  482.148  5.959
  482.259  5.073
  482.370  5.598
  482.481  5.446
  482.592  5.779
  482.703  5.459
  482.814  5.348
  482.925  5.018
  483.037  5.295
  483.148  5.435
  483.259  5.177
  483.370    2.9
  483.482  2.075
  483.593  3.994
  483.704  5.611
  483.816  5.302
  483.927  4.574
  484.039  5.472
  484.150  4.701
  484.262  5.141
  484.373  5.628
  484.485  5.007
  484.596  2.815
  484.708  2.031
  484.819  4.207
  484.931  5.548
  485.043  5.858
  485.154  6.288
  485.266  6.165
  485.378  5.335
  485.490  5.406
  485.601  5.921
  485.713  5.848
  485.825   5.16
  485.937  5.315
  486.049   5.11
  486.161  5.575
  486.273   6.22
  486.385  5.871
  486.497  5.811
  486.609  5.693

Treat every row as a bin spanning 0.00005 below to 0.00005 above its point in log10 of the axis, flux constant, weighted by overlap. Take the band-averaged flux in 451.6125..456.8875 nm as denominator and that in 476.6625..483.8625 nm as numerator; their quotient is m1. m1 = 0.9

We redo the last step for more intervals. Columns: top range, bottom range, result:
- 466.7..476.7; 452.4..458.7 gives 0.90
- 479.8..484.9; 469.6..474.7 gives 0.90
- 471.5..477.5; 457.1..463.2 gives 0.92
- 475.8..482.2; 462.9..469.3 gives 0.91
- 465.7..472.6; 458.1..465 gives 0.93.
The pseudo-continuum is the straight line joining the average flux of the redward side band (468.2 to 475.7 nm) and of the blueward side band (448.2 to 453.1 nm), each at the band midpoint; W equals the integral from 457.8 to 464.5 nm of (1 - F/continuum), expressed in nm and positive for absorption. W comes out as -0.40 nm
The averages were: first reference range 5.87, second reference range 5.58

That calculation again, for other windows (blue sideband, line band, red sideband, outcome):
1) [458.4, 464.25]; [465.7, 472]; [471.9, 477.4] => 0.146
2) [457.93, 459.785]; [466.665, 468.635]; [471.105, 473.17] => 0.073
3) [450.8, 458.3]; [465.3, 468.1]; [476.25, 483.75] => 0.015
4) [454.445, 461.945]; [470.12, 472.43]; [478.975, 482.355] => -0.003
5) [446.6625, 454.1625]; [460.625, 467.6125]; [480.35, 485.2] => -0.478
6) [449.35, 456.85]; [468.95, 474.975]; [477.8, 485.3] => -0.192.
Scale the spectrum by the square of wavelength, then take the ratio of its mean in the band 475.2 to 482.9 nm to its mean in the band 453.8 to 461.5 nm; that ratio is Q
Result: 1.0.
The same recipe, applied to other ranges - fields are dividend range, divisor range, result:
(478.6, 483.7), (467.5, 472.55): 0.96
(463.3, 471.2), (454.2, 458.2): 0.97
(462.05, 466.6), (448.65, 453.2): 1.10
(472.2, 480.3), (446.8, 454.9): 1.01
